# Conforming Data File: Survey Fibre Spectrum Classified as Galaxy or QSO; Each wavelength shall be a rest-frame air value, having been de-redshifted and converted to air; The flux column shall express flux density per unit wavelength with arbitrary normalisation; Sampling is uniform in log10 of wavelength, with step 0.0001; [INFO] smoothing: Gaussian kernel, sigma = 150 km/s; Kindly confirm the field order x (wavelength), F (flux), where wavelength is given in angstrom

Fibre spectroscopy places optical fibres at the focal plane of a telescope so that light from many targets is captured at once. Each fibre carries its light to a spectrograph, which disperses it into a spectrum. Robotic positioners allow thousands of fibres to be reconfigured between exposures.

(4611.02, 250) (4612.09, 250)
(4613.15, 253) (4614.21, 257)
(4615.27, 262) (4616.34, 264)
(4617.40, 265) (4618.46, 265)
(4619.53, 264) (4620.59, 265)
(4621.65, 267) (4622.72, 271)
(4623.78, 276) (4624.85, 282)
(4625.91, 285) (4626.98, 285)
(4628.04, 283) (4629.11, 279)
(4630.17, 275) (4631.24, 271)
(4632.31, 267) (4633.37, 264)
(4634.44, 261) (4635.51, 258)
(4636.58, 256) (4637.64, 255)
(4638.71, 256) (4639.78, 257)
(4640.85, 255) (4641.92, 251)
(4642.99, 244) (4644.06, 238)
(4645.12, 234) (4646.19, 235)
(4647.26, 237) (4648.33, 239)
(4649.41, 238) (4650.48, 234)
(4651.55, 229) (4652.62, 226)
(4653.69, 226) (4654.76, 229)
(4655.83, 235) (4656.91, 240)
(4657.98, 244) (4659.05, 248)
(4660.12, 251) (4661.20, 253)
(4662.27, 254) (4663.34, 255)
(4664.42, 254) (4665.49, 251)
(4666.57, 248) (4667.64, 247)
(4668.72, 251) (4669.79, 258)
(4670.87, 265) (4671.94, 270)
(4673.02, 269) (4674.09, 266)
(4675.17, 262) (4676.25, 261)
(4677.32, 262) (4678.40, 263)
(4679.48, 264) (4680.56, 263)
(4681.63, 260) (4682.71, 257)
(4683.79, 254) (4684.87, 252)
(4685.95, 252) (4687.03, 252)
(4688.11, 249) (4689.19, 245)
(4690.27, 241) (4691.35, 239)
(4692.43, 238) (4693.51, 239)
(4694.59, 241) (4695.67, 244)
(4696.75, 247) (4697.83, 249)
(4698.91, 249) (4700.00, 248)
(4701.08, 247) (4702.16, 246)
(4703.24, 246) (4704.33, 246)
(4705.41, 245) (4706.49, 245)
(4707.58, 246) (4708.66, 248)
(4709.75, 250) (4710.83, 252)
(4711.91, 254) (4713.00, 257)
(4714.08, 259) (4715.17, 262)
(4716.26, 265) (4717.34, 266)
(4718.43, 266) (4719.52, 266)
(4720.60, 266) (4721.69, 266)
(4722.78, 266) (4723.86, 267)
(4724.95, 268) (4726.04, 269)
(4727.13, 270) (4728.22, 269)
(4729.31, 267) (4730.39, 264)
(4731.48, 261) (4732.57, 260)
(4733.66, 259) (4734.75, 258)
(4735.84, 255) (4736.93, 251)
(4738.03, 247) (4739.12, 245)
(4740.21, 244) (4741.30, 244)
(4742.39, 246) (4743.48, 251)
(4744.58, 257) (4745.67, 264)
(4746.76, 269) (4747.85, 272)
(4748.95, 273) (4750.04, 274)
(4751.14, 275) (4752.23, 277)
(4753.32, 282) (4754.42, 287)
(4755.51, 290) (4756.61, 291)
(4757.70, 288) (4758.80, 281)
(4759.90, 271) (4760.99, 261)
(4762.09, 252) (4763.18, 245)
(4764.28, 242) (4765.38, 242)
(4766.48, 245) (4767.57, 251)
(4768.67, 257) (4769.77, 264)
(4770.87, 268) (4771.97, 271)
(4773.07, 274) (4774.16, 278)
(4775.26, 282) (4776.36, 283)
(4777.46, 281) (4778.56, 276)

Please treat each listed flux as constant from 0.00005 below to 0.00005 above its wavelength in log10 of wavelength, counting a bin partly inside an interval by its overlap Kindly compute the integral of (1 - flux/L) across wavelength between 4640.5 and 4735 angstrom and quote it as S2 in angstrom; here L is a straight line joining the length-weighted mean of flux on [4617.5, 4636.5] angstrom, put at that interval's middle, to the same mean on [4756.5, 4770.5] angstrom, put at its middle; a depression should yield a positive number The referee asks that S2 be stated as 5.0 angstrom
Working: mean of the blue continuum 271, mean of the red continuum 260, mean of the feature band 252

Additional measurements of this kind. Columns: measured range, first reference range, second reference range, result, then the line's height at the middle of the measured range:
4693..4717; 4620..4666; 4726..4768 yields 0.9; 259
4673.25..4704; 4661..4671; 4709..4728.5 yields 0.7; 257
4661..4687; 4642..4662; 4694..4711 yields -1.7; 242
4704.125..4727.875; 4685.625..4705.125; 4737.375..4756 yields -0.6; 253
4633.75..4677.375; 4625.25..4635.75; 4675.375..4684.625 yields 2.9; 267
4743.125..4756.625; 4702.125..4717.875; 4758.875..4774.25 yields -0.9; 257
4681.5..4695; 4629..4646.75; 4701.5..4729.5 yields 0.5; 258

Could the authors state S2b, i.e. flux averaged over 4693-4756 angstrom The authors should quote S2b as 259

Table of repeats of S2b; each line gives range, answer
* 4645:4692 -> 249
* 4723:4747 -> 258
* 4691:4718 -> 249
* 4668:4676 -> 262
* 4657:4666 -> 251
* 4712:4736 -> 264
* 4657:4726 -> 254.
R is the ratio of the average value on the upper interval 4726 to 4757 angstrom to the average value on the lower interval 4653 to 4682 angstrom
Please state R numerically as 1.04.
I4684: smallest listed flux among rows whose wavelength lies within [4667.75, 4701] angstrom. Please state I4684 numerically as 238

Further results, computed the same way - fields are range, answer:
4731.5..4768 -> 242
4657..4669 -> 244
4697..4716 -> 245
